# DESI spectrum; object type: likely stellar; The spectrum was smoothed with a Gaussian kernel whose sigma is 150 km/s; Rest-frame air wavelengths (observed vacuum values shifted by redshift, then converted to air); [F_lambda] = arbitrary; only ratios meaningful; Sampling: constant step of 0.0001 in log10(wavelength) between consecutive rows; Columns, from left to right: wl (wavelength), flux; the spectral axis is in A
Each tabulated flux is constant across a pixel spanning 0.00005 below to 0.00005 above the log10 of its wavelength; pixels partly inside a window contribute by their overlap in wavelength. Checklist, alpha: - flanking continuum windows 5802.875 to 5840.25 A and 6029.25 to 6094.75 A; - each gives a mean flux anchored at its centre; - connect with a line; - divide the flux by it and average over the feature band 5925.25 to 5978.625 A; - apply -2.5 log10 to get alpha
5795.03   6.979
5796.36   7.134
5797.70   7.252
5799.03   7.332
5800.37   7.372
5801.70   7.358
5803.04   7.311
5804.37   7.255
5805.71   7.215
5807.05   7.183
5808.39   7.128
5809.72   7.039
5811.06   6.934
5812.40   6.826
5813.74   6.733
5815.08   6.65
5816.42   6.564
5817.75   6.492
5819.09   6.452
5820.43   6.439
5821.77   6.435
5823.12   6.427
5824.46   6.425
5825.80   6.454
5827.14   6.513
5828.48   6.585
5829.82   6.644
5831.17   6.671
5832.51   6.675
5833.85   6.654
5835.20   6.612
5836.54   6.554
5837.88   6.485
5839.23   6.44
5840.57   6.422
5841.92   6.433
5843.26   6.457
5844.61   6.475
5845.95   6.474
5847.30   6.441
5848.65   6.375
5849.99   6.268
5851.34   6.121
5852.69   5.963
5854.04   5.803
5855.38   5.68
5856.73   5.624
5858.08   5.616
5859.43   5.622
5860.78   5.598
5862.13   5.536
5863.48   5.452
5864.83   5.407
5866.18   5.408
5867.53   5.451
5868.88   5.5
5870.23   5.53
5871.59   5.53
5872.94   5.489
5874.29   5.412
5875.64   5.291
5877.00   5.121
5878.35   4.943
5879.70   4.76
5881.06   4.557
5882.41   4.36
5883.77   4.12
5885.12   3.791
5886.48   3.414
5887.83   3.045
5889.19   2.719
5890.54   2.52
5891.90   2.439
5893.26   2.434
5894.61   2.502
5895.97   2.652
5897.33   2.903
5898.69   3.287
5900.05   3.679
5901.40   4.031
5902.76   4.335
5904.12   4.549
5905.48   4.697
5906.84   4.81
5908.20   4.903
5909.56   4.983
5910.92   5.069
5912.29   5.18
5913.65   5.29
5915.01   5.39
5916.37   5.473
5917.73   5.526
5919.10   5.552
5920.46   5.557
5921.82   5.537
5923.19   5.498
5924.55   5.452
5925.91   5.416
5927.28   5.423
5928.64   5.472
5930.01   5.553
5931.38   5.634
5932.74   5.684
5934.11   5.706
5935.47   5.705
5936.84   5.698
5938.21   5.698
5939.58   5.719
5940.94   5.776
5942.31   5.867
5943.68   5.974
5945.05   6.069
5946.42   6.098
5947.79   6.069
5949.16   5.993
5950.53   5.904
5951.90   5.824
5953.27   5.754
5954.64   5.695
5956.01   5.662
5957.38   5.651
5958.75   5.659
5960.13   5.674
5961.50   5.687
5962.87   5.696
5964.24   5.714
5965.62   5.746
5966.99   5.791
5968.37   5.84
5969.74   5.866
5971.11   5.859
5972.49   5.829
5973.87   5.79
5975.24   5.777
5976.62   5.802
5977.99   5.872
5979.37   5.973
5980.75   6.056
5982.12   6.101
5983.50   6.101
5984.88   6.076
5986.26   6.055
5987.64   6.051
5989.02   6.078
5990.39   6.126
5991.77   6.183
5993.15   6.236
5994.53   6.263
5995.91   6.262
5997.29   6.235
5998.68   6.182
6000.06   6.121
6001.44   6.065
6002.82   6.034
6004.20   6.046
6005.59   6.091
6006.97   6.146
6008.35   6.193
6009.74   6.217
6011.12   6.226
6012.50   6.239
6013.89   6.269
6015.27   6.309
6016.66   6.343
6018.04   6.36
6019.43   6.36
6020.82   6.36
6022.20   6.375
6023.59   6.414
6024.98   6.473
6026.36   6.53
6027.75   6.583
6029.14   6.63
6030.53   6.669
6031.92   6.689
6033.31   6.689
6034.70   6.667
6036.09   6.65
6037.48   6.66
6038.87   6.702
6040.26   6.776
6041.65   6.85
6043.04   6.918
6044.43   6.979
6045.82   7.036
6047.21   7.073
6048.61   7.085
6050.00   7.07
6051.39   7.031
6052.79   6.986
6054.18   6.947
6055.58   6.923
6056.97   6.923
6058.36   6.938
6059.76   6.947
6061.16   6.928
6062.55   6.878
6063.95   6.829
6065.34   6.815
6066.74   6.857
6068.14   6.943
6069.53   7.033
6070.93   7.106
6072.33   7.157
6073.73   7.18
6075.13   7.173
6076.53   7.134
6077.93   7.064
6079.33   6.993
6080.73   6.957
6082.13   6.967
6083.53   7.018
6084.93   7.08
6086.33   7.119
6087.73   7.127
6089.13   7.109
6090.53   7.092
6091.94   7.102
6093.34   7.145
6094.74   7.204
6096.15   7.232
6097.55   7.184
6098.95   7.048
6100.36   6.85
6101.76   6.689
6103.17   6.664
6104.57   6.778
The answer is 0.19 mag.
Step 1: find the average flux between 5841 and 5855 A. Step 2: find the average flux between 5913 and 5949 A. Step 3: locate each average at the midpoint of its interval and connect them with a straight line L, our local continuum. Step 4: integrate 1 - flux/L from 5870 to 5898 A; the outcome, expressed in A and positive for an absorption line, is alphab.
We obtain 9.62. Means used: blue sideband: 6.27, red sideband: 5.65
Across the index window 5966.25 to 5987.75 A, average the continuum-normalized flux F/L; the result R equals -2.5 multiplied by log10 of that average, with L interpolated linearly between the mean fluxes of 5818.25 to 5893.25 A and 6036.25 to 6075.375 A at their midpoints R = 0.08 mag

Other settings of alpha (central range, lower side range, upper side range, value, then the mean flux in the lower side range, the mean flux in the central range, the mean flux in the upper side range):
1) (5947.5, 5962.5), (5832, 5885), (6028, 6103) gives 0.10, 5.74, 5.77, 6.96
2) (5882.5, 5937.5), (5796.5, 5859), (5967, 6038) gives 0.37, 6.59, 4.54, 6.21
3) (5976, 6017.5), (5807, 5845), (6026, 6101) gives 0.12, 6.61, 6.13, 6.95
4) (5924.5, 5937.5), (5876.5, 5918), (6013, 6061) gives -0.18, 4.1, 5.58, 6.71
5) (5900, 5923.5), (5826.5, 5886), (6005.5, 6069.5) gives 0.20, 5.78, 5.03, 6.68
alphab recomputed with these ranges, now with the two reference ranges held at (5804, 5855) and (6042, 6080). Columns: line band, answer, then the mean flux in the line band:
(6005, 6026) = 1.9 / 6.3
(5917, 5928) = 2.0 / 5.5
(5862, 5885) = 5.3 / 5.13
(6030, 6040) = 0.4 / 6.68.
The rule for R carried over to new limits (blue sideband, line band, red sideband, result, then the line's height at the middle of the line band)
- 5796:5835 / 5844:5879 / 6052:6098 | 0.20 mag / 6.86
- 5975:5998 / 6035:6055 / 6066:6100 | -0.04 mag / 6.69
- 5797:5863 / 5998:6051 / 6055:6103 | 0.07 mag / 6.91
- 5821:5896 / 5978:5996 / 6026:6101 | 0.05 mag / 6.38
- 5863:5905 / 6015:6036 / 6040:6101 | -0.03 mag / 6.34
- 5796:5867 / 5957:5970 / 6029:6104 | 0.18 mag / 6.74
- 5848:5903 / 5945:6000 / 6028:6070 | -0.01 mag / 5.89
